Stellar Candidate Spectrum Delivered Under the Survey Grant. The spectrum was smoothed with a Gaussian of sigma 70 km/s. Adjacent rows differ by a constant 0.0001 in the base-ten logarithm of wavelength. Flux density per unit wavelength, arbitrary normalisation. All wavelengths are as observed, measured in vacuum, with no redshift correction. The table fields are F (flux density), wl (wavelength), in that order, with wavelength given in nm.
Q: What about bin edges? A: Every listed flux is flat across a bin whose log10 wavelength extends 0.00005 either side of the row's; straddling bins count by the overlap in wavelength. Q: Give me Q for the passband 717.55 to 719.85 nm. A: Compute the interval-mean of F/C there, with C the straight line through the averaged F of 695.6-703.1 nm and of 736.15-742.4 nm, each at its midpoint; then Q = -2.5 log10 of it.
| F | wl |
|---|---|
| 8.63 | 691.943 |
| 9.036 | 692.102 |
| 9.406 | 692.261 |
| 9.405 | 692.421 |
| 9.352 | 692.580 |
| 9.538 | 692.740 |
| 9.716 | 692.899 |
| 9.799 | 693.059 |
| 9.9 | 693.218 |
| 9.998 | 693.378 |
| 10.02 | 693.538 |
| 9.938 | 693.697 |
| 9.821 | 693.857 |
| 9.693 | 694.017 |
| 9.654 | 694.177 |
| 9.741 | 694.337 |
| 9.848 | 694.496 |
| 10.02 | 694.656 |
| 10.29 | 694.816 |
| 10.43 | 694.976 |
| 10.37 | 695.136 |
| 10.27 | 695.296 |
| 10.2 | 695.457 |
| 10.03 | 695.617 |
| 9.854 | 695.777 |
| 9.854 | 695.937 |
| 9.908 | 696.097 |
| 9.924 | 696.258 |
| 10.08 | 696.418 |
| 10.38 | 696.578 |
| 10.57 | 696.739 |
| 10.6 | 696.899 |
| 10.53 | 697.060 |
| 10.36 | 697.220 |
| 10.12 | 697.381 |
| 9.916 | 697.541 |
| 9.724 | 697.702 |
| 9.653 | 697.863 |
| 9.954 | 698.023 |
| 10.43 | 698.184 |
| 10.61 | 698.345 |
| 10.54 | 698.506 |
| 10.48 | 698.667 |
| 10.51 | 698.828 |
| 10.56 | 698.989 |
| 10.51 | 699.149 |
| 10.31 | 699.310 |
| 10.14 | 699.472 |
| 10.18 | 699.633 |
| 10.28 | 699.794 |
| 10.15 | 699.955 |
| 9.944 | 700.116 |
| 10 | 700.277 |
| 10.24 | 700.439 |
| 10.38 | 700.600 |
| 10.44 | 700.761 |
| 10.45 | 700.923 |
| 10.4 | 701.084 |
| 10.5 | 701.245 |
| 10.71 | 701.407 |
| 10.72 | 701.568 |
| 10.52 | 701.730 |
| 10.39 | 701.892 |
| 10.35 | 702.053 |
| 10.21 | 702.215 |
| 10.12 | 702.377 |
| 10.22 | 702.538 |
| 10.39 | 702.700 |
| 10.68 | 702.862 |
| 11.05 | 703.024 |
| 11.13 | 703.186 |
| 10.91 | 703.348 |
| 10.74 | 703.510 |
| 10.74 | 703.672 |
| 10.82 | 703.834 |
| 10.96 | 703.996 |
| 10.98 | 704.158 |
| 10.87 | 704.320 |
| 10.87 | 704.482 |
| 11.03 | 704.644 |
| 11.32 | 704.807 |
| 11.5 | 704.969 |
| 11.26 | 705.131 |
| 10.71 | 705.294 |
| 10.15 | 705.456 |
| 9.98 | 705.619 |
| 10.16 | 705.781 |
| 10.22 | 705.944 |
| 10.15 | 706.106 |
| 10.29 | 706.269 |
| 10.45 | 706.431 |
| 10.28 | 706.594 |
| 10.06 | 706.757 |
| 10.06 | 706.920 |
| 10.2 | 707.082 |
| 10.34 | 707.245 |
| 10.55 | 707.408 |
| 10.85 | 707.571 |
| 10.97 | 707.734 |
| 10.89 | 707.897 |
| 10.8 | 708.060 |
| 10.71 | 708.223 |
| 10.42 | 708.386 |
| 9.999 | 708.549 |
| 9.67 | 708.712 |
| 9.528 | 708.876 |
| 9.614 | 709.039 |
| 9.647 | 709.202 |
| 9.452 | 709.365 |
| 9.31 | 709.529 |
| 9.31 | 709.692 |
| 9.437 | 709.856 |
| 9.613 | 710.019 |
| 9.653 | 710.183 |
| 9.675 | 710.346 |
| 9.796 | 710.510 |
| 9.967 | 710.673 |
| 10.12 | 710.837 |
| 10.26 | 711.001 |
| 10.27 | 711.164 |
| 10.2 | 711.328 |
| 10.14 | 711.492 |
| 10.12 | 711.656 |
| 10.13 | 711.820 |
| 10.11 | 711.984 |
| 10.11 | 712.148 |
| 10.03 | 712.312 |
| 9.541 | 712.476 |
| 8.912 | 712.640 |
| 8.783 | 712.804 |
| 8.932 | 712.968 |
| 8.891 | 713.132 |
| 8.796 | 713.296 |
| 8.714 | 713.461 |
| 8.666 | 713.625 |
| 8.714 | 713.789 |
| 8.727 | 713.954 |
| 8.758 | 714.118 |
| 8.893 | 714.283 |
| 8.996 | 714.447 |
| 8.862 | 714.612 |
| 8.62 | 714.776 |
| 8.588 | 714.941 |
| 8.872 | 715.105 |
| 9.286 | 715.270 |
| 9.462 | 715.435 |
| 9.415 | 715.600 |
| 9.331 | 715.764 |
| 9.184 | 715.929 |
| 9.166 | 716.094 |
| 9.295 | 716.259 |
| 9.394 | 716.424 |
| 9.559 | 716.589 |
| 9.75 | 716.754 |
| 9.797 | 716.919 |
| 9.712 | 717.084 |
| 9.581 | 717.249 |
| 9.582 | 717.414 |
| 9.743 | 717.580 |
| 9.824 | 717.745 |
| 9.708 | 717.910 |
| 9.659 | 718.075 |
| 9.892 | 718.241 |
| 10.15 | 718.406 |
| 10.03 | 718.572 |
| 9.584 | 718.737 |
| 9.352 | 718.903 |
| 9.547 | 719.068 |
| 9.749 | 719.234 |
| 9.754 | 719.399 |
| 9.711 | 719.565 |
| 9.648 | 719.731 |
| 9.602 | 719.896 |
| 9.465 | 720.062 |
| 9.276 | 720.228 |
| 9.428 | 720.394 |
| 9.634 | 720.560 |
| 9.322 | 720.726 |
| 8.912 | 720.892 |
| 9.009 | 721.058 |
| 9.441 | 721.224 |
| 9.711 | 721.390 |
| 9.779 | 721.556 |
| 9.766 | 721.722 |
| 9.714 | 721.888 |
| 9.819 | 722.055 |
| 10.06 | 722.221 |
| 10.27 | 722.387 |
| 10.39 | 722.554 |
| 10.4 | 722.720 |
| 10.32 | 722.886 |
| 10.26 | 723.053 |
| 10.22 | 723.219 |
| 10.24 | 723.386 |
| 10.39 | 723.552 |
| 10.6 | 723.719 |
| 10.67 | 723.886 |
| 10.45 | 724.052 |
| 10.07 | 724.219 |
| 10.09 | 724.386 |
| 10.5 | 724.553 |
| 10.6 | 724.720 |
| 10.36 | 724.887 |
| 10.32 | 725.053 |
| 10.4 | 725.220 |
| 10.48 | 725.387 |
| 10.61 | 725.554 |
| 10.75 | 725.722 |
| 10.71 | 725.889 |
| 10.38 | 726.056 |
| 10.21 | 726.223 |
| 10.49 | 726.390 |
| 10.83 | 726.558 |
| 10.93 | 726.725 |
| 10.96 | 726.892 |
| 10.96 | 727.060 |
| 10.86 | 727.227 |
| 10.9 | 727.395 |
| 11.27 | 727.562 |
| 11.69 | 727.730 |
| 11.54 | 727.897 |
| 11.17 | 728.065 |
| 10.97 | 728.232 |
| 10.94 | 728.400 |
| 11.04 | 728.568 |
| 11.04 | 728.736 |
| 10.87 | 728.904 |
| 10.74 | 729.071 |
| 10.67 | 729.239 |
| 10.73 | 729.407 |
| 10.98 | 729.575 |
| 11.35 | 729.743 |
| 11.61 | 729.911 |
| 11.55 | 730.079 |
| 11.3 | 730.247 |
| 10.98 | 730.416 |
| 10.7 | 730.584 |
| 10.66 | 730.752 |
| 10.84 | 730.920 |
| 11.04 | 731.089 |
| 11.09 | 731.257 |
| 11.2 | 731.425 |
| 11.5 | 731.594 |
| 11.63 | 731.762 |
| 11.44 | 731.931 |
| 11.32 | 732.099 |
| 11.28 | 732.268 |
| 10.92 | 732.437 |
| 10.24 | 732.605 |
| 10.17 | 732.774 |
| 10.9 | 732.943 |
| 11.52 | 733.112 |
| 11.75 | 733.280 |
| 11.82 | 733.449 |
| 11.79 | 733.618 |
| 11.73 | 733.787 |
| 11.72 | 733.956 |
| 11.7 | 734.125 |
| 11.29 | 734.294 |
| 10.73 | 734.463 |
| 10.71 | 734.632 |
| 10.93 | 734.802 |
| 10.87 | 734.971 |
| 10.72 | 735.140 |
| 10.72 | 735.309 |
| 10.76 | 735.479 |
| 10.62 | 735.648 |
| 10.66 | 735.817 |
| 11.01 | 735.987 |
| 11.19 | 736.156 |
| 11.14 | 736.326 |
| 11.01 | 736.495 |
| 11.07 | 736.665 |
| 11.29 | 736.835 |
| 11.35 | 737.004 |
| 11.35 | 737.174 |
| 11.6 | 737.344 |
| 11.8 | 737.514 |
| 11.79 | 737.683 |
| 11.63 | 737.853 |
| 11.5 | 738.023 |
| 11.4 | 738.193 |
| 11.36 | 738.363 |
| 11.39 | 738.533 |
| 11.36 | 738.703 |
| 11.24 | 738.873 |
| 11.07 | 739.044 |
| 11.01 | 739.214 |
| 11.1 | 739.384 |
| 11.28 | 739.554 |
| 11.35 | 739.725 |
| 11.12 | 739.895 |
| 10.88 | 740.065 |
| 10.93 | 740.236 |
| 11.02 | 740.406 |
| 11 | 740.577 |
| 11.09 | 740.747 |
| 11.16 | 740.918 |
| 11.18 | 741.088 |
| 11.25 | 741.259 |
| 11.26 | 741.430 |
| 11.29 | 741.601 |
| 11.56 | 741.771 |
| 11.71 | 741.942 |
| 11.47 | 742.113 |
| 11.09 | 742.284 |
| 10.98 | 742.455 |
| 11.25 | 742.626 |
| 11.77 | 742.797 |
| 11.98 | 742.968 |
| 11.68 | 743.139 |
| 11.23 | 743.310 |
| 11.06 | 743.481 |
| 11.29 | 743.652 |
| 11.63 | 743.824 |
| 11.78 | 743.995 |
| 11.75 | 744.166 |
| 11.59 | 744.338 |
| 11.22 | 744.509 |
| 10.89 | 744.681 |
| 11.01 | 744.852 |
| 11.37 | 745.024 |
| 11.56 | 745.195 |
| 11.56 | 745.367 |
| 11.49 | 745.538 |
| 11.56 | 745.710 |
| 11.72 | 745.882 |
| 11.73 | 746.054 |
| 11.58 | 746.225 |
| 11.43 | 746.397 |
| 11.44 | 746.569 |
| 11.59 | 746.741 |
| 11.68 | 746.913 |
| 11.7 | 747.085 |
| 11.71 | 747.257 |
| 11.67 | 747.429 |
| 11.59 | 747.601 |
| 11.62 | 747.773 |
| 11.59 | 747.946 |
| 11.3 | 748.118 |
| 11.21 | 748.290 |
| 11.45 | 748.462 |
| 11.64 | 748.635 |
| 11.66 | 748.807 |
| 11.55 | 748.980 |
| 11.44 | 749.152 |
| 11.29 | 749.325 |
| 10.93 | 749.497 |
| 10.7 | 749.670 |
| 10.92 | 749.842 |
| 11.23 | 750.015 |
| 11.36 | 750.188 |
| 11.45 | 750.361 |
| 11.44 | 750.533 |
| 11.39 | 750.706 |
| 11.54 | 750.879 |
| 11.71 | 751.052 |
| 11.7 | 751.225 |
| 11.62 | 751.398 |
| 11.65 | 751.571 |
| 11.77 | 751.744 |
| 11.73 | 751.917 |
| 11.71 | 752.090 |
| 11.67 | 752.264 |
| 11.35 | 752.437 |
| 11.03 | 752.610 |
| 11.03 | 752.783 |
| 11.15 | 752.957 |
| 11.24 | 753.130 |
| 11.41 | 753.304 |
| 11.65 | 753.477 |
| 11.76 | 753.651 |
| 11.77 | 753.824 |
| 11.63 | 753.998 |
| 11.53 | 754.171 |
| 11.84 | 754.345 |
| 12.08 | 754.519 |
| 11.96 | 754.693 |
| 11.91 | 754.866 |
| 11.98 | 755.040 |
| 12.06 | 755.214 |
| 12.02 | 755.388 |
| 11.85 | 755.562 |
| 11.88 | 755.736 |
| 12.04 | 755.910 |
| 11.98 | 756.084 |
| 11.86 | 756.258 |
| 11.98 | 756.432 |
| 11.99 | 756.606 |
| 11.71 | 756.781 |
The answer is 0.11 mag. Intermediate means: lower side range 10.3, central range 9.74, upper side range 11.3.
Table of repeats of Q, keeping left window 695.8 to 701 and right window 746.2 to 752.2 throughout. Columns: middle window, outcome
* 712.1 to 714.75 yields 0.18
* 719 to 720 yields 0.12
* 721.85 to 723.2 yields 0.07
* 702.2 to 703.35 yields -0.03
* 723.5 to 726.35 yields 0.04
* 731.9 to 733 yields 0.02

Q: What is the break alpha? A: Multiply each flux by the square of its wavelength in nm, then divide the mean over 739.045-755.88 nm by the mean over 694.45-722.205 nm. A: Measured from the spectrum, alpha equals 1.28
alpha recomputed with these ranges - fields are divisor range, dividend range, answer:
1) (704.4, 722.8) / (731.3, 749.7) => 1.25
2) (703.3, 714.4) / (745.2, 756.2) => 1.29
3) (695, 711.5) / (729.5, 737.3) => 1.17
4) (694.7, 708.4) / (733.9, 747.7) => 1.21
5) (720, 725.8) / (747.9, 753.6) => 1.22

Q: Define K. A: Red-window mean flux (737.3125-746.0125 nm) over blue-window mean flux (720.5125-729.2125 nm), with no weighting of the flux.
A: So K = 1.09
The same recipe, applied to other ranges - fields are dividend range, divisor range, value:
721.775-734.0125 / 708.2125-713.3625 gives 1.12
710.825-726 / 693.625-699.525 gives 0.96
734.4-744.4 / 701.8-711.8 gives 1.09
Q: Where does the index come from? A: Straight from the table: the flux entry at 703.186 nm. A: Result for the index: 11.13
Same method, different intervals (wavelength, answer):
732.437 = 10.92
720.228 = 9.276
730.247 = 11.3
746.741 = 11.59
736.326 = 11.14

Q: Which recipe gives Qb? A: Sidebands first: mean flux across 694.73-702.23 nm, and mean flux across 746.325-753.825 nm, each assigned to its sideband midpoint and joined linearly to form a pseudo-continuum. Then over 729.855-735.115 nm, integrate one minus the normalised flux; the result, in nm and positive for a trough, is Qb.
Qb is -0.06 nm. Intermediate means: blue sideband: 10.3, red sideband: 11.5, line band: 11.2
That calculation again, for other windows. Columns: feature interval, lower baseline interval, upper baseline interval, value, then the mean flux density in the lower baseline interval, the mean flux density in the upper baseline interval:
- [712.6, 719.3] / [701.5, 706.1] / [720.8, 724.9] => 0.65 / 10.7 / 10.1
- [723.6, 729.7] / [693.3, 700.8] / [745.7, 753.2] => 0.08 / 10.2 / 11.5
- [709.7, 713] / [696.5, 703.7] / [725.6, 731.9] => 0.26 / 10.4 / 11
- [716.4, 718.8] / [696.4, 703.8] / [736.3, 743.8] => 0.23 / 10.4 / 11.3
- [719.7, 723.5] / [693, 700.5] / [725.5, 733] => 0.35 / 10.1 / 11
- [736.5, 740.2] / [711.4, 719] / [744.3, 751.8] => -0.16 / 9.38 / 11.5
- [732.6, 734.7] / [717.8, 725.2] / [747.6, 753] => -0.15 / 9.91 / 11.4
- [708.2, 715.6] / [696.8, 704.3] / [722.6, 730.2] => 0.77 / 10.4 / 10.7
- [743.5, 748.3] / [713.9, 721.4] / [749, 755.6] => -0.16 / 9.41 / 11.5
